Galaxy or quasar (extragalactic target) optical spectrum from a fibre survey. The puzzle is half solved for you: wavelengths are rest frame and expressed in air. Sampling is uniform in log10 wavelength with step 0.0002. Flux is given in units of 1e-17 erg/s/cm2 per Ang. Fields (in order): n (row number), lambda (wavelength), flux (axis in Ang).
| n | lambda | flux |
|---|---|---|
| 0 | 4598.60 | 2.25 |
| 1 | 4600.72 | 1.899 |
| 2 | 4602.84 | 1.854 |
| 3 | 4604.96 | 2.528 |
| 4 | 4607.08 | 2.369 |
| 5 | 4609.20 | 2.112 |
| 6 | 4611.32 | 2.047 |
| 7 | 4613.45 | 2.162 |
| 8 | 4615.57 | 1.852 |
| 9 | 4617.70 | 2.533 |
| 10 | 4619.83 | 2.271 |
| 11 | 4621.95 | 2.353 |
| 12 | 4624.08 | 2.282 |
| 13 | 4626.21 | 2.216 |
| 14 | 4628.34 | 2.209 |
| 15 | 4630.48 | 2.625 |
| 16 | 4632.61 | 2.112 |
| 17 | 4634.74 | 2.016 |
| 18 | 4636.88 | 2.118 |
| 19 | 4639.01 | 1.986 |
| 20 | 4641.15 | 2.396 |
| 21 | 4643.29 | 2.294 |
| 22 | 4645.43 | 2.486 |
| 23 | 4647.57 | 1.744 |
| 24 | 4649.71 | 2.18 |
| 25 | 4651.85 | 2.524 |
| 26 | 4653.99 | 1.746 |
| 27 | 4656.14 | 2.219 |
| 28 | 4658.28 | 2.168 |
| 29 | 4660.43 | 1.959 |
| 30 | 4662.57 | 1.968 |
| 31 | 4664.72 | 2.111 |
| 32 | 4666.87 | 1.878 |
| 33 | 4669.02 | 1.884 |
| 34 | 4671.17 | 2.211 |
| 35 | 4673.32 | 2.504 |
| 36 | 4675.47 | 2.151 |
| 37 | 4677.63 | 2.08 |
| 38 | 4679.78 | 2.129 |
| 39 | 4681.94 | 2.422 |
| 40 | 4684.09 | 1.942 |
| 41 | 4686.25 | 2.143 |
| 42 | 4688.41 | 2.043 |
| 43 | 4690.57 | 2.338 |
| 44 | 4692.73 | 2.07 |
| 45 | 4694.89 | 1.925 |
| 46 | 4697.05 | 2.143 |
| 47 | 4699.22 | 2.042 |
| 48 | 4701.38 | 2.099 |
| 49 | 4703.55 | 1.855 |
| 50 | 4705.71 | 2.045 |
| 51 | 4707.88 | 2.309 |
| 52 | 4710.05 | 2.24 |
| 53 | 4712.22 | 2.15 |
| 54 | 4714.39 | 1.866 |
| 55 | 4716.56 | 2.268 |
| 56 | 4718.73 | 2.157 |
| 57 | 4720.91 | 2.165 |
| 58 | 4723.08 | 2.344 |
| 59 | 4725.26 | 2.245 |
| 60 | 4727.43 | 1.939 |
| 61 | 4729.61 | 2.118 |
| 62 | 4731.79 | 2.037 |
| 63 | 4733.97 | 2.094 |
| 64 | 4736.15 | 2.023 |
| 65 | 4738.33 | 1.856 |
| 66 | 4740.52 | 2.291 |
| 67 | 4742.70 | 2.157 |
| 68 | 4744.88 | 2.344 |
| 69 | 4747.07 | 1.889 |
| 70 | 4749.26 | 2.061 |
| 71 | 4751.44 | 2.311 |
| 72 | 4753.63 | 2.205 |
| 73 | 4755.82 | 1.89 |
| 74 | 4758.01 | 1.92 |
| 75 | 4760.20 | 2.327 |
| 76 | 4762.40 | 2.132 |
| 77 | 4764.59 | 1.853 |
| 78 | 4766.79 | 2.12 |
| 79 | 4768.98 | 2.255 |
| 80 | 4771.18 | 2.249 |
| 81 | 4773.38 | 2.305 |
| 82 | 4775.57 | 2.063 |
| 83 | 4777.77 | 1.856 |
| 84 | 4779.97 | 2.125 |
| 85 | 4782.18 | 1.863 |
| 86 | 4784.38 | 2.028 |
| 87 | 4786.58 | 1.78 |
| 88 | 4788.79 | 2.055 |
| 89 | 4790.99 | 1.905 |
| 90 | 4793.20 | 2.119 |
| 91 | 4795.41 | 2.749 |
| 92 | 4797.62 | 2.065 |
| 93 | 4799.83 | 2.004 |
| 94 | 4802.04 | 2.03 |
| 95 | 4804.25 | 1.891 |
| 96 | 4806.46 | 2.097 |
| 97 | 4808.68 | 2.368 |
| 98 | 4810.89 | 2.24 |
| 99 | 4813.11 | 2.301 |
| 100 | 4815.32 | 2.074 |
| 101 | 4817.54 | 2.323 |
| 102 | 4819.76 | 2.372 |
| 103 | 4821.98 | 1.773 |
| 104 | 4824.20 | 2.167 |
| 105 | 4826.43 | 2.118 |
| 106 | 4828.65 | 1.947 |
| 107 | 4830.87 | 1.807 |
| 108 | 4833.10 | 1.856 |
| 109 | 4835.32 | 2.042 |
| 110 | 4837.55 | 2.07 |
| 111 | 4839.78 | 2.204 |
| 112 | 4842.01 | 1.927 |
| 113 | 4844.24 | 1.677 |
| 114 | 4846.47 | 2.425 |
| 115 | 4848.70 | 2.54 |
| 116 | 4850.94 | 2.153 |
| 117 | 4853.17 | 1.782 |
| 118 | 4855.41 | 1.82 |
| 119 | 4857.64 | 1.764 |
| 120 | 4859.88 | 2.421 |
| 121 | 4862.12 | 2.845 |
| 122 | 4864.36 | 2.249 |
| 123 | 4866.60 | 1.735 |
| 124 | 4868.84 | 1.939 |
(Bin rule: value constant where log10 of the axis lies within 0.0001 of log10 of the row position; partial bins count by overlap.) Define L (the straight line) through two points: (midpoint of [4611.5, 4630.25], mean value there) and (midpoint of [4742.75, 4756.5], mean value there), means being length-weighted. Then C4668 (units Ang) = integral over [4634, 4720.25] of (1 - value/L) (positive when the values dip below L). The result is 2.8 Ang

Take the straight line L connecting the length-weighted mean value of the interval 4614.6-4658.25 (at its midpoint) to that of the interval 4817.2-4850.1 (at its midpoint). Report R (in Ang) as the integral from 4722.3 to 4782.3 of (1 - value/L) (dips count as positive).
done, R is 0.7 Ang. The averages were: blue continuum 2.21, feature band 2.1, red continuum 2.08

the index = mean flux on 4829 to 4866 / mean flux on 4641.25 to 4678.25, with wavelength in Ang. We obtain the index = 0.98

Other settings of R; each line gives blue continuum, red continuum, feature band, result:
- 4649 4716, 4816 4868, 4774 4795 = 0.8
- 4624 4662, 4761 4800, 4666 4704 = 0.7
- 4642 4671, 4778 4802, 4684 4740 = -0.5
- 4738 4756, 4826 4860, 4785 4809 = -0.1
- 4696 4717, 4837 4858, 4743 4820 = -1.8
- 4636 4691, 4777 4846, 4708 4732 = -0.5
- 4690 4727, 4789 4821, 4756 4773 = 0.3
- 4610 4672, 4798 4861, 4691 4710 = 0.5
